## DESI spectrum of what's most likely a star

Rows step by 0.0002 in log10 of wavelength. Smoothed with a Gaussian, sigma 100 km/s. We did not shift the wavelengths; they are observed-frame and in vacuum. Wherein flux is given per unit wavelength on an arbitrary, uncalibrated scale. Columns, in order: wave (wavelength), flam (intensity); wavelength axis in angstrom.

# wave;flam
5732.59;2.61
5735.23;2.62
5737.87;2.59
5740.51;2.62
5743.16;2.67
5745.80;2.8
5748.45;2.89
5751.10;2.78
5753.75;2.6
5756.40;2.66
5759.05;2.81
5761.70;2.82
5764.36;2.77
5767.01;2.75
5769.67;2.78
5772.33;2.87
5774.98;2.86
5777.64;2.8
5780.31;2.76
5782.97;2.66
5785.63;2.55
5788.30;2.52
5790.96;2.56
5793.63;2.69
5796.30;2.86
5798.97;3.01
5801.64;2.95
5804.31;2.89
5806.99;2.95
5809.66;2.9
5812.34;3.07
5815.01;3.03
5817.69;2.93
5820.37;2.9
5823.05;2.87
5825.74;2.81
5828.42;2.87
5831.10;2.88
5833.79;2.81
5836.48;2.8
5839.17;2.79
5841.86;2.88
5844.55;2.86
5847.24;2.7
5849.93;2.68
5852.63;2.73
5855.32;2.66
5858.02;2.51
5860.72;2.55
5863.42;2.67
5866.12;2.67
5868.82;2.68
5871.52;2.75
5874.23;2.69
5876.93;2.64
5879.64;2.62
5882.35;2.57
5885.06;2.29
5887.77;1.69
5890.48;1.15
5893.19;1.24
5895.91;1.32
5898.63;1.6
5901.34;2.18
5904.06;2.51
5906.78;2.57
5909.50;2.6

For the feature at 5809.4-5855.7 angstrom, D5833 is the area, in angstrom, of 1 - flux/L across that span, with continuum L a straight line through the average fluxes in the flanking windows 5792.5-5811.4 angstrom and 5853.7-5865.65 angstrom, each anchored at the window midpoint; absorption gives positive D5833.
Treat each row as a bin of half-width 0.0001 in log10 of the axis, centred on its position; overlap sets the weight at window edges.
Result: -1.7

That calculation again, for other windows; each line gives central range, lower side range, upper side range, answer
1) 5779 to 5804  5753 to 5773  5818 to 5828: 0.7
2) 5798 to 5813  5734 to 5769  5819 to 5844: -0.8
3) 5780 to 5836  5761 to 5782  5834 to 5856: -1.0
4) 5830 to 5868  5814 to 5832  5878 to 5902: -3.7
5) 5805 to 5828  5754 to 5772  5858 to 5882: -1.9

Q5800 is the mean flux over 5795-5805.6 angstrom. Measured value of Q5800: 2.93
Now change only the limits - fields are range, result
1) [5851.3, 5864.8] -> 2.62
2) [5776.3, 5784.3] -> 2.74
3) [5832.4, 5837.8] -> 2.8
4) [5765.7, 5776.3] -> 2.82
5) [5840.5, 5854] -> 2.77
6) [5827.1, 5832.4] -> 2.88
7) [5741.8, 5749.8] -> 2.78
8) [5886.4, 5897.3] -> 1.35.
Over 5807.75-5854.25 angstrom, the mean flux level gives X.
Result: 2.85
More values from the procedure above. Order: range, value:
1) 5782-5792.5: 2.57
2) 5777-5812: 2.78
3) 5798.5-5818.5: 2.97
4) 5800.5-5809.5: 2.93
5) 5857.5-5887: 2.59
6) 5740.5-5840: 2.81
